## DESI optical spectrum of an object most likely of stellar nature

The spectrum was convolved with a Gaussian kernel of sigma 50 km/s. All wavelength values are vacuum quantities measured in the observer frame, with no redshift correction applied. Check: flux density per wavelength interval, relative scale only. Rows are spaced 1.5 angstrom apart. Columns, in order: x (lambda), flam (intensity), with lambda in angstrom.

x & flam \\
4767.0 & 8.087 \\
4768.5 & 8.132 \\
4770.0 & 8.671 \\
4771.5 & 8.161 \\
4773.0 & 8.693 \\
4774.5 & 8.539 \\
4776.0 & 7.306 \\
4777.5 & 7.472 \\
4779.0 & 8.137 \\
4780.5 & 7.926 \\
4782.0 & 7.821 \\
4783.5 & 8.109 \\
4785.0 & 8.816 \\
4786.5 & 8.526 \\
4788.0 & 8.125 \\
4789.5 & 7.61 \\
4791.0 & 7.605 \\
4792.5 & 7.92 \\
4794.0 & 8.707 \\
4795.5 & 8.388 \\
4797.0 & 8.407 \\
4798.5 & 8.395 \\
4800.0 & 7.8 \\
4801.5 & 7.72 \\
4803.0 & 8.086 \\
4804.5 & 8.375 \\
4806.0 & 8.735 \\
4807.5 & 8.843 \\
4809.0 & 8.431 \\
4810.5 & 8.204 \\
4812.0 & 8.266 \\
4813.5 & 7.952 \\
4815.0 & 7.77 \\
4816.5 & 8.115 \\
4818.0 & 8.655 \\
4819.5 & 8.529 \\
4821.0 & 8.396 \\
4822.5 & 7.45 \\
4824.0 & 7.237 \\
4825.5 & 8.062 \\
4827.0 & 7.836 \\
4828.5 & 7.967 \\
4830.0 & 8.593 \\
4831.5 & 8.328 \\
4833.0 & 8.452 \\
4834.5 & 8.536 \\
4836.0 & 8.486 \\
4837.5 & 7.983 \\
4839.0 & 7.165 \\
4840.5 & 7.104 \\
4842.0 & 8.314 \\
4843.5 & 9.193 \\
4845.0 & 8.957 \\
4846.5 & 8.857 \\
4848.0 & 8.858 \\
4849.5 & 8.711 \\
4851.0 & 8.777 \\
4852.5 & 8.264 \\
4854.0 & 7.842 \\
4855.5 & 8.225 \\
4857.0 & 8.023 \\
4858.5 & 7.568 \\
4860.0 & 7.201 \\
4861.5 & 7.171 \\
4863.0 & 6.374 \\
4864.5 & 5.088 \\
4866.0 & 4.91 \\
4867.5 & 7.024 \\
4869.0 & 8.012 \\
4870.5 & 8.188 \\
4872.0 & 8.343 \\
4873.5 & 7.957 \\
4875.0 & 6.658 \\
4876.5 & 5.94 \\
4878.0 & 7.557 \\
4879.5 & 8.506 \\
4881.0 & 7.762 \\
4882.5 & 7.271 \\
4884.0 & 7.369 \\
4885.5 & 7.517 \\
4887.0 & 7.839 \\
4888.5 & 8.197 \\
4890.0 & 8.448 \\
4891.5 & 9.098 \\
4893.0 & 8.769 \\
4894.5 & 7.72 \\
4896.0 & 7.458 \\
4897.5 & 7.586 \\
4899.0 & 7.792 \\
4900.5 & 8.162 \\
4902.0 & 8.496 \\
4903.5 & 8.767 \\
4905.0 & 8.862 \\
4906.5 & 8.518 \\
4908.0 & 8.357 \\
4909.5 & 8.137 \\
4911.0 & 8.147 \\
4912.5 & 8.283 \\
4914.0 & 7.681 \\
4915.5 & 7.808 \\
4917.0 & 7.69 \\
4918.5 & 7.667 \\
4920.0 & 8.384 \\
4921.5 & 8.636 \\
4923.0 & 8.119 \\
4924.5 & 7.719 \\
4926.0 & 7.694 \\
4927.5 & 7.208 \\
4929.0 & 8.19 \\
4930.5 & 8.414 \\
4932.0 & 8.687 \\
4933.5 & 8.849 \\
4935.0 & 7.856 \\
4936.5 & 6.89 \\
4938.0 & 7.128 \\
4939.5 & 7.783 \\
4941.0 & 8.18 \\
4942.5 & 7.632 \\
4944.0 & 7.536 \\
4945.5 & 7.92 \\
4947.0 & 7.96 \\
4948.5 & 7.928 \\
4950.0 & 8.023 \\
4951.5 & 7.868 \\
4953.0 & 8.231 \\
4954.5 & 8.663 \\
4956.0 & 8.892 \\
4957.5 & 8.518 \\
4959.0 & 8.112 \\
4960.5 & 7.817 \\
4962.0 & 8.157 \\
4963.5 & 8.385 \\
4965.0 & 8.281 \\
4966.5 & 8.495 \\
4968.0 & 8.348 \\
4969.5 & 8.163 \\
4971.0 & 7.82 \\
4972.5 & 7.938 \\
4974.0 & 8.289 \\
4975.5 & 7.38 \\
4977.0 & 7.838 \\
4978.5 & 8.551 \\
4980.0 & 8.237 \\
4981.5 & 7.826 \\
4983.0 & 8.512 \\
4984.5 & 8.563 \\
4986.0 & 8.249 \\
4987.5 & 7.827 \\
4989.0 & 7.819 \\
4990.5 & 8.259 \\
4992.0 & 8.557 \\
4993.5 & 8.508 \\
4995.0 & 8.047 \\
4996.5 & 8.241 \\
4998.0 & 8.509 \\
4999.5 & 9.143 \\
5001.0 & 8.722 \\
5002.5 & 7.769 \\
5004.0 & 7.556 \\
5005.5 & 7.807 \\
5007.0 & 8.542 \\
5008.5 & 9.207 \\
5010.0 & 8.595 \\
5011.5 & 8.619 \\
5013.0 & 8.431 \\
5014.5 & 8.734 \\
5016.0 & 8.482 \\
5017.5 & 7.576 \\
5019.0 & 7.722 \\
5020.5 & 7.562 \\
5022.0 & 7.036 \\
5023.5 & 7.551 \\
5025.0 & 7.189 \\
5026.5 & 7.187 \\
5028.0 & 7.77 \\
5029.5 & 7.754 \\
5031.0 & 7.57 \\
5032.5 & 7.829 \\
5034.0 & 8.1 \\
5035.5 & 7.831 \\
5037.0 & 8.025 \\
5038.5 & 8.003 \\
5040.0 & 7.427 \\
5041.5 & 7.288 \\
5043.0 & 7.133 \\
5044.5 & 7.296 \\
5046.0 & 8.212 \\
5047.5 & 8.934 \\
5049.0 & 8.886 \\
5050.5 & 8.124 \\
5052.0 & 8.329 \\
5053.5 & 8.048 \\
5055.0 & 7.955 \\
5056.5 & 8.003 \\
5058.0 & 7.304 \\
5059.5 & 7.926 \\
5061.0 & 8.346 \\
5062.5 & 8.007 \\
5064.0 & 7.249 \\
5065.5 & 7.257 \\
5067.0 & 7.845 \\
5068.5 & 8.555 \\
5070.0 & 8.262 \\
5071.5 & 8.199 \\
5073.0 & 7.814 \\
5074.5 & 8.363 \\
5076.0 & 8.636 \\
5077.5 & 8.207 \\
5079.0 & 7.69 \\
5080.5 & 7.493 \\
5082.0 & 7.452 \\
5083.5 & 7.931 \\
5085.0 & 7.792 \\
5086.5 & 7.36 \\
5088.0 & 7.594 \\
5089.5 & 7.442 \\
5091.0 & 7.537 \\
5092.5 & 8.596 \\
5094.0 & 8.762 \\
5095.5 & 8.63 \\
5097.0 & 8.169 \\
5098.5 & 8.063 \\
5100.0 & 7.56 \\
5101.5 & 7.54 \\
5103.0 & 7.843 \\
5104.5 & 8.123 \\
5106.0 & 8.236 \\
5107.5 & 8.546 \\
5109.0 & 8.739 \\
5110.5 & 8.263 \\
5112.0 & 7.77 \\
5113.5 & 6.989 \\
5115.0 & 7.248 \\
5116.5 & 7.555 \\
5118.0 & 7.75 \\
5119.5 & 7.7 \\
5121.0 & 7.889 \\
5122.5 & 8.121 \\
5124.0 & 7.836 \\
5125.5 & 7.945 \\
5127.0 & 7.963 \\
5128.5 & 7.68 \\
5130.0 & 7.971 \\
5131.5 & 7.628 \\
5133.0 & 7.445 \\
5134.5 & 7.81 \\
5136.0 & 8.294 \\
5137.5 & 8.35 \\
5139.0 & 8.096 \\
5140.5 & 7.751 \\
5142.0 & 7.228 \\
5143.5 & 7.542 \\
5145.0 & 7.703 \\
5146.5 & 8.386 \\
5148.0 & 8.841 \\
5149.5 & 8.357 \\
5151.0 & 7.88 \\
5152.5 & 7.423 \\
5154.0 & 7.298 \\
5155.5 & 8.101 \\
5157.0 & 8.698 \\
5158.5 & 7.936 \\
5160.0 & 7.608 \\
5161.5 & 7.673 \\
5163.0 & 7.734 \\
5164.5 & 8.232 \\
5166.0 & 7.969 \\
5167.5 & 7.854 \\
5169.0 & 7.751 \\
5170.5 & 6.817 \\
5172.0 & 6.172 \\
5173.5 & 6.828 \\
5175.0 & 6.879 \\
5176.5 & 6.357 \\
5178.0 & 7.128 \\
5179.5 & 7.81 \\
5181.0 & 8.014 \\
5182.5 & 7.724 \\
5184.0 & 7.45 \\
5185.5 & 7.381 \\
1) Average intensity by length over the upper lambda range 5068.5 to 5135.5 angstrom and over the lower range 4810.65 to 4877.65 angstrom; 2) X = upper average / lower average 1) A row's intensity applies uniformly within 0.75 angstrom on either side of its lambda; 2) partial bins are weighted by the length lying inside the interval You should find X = 1.01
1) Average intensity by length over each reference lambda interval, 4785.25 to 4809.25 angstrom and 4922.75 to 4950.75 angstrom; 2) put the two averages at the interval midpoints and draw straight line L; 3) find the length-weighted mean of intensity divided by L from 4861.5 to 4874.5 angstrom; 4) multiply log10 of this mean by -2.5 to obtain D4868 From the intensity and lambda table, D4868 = 0.153 mag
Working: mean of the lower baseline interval 8.24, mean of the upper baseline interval 7.88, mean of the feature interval 6.99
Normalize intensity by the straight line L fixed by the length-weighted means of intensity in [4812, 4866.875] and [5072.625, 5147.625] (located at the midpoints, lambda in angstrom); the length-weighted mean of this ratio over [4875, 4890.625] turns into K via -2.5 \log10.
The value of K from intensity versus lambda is 0.05 mag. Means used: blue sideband 7.92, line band 7.59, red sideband 7.91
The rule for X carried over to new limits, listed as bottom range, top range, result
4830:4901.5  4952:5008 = 1.05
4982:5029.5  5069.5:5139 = 0.98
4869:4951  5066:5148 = 1.00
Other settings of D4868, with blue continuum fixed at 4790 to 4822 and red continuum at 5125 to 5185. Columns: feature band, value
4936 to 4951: 0.04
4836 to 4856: -0.02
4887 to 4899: 0.00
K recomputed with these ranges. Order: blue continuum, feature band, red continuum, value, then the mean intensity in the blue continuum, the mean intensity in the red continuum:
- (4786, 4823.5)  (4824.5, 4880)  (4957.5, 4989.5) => 0.050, 8.19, 8.14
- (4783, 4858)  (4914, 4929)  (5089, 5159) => 0.034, 8.23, 7.94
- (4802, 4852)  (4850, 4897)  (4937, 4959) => 0.080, 8.28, 8.01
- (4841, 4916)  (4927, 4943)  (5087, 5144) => -0.002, 7.89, 7.9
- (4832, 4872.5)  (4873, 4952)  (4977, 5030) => 0.002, 7.84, 8.13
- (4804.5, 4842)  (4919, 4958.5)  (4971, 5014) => 0.026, 8.14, 8.26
